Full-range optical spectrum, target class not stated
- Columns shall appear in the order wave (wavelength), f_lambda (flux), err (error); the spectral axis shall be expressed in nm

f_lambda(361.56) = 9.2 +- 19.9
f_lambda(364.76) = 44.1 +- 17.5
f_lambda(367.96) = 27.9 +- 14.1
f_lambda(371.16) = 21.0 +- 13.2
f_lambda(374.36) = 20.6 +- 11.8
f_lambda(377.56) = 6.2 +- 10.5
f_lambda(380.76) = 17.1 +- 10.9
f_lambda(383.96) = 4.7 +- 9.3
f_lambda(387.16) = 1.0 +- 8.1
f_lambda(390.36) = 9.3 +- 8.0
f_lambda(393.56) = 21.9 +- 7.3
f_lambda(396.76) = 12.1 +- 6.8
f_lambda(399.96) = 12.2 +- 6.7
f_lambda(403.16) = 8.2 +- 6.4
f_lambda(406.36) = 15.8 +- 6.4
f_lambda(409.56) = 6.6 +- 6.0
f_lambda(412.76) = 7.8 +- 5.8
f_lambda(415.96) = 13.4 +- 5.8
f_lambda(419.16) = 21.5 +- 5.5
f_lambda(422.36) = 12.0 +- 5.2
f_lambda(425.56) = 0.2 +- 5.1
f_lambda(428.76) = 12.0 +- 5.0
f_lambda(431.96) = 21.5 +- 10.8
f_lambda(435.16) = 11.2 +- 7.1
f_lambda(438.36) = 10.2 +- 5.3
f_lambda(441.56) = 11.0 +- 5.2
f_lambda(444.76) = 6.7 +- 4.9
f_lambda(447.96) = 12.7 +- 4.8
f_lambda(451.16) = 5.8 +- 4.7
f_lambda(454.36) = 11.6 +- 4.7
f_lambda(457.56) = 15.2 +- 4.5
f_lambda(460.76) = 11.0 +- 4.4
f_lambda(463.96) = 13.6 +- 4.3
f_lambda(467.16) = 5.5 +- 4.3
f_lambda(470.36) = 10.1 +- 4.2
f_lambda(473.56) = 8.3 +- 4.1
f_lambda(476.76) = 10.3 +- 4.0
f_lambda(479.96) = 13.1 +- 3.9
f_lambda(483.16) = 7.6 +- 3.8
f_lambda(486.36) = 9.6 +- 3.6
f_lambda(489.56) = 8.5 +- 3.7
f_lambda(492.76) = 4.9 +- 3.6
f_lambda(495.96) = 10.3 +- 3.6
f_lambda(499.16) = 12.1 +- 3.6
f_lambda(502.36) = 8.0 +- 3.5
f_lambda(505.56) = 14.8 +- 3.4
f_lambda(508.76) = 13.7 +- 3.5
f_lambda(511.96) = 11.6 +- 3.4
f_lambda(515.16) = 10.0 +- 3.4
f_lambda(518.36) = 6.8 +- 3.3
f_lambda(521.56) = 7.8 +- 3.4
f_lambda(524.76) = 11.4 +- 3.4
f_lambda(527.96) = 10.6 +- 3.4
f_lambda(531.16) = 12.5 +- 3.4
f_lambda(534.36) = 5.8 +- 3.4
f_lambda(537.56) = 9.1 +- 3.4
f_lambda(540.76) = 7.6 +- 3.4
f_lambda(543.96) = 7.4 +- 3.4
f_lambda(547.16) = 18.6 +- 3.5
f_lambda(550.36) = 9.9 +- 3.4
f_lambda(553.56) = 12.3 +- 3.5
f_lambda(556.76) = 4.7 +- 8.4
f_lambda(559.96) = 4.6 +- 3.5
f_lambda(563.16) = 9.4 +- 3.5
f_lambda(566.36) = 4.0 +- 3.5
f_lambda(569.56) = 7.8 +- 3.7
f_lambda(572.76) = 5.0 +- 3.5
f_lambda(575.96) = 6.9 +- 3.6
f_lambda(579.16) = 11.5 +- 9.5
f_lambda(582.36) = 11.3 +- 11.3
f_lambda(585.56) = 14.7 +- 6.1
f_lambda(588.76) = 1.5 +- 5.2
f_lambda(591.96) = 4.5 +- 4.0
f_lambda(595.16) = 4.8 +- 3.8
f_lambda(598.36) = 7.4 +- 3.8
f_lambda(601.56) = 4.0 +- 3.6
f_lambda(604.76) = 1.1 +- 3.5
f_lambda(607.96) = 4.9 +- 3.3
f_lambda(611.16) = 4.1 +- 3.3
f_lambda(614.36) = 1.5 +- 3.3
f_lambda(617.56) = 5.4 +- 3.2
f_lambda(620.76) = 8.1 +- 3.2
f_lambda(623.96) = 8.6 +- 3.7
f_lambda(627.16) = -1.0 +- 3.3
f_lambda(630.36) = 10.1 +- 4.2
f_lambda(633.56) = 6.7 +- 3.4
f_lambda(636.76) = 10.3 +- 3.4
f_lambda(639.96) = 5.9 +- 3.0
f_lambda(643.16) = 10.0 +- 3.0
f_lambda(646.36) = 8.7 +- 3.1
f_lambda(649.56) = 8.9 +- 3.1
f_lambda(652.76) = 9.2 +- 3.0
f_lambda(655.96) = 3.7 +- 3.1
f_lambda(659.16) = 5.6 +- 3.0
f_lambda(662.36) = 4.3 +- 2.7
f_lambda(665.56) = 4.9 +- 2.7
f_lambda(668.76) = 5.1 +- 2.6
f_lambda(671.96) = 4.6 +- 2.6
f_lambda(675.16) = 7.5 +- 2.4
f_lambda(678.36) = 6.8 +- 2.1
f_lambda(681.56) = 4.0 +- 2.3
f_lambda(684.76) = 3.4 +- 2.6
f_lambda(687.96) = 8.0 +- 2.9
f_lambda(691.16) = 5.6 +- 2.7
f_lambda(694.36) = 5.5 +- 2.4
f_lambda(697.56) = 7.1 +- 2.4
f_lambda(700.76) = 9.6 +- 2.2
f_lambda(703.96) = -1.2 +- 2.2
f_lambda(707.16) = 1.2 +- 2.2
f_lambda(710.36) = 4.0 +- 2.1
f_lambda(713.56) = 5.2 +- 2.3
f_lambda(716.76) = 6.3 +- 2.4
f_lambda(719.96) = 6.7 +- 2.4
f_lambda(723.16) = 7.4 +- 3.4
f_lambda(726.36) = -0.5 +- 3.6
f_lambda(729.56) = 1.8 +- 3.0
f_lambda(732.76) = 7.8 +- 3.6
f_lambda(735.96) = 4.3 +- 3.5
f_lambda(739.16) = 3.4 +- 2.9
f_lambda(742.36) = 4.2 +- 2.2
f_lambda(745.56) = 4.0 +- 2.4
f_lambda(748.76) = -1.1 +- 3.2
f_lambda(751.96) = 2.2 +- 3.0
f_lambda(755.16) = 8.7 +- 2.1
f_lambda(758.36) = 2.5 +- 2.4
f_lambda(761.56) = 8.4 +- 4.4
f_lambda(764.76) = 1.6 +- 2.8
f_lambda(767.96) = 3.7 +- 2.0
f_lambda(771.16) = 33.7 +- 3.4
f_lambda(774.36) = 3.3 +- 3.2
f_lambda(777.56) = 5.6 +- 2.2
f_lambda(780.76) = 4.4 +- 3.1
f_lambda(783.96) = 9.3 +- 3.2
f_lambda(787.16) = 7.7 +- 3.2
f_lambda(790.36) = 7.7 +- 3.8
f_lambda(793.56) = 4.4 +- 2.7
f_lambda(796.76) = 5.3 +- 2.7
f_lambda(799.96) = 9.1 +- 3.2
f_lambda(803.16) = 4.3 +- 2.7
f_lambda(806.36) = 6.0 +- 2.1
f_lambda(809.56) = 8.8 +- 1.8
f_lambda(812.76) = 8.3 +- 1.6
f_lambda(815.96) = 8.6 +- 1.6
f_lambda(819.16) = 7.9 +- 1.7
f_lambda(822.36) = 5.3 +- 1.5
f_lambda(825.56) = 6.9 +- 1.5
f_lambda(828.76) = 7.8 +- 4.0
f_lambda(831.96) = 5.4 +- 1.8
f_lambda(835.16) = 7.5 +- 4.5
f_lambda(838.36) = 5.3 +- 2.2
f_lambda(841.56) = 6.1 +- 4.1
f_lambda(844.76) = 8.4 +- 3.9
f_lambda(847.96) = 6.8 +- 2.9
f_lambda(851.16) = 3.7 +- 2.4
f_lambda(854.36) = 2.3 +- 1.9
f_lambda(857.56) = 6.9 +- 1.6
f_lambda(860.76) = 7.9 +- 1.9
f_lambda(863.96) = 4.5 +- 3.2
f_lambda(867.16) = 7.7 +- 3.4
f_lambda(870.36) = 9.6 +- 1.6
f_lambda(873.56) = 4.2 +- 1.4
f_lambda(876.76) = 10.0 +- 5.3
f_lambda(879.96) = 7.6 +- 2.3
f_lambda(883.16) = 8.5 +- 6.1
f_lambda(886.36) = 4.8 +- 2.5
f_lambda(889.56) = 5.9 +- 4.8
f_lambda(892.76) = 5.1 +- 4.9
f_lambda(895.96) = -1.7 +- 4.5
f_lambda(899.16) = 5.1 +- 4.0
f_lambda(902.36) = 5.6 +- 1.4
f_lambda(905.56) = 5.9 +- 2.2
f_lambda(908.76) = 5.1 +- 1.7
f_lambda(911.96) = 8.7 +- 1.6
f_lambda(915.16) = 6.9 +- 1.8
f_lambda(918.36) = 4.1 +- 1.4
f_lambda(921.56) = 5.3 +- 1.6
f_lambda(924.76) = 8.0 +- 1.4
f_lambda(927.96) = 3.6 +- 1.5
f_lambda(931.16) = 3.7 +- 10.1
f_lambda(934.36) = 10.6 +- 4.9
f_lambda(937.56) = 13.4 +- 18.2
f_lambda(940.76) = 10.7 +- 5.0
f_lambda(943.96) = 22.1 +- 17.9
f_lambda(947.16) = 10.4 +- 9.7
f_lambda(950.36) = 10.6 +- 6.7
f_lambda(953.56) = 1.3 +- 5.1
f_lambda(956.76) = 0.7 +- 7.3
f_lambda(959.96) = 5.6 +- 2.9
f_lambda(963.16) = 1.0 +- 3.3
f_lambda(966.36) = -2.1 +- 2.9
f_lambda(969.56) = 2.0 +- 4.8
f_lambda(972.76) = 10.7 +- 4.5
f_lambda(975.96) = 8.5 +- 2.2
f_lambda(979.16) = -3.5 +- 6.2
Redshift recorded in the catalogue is 1.07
